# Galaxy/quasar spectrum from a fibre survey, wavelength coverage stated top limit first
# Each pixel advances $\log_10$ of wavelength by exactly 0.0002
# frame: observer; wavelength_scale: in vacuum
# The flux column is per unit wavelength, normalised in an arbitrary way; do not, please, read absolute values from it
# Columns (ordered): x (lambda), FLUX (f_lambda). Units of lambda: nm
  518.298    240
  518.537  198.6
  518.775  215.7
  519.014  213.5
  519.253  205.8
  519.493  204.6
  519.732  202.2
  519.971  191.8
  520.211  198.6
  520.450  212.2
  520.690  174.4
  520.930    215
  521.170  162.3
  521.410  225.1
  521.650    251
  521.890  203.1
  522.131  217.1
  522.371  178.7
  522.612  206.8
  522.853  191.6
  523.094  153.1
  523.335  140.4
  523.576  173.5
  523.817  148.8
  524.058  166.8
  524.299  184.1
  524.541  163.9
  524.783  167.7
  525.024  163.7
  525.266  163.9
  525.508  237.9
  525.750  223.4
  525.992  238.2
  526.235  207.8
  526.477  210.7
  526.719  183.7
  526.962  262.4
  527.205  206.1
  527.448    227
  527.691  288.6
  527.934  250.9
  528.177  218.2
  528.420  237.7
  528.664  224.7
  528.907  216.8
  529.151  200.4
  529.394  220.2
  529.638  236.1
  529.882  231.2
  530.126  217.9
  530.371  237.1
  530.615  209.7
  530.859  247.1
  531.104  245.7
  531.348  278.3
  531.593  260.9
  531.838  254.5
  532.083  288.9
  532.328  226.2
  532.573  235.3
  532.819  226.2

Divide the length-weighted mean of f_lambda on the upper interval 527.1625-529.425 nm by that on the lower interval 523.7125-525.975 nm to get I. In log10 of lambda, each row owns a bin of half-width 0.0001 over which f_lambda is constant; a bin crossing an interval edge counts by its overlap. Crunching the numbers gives 1.26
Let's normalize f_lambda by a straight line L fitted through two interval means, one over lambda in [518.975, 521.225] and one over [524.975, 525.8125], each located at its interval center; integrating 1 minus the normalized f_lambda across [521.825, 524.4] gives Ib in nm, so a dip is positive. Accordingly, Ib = 0.26 nm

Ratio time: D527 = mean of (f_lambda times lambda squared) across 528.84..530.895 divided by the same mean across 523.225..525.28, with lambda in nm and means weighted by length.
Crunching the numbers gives 1.39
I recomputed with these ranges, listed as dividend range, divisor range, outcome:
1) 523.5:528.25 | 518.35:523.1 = 1.01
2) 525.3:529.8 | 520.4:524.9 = 1.22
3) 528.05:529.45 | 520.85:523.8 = 1.15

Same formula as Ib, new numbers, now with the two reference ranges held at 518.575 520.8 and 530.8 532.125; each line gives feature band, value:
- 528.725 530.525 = 0.21 nm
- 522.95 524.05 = 0.32 nm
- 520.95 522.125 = 0.00 nm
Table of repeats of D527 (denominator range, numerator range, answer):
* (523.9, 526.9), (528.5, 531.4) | 1.21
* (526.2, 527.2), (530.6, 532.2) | 1.22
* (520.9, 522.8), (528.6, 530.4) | 1.11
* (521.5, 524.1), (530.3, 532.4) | 1.40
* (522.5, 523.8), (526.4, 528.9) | 1.37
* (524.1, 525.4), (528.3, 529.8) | 1.34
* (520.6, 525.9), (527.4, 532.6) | 1.31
